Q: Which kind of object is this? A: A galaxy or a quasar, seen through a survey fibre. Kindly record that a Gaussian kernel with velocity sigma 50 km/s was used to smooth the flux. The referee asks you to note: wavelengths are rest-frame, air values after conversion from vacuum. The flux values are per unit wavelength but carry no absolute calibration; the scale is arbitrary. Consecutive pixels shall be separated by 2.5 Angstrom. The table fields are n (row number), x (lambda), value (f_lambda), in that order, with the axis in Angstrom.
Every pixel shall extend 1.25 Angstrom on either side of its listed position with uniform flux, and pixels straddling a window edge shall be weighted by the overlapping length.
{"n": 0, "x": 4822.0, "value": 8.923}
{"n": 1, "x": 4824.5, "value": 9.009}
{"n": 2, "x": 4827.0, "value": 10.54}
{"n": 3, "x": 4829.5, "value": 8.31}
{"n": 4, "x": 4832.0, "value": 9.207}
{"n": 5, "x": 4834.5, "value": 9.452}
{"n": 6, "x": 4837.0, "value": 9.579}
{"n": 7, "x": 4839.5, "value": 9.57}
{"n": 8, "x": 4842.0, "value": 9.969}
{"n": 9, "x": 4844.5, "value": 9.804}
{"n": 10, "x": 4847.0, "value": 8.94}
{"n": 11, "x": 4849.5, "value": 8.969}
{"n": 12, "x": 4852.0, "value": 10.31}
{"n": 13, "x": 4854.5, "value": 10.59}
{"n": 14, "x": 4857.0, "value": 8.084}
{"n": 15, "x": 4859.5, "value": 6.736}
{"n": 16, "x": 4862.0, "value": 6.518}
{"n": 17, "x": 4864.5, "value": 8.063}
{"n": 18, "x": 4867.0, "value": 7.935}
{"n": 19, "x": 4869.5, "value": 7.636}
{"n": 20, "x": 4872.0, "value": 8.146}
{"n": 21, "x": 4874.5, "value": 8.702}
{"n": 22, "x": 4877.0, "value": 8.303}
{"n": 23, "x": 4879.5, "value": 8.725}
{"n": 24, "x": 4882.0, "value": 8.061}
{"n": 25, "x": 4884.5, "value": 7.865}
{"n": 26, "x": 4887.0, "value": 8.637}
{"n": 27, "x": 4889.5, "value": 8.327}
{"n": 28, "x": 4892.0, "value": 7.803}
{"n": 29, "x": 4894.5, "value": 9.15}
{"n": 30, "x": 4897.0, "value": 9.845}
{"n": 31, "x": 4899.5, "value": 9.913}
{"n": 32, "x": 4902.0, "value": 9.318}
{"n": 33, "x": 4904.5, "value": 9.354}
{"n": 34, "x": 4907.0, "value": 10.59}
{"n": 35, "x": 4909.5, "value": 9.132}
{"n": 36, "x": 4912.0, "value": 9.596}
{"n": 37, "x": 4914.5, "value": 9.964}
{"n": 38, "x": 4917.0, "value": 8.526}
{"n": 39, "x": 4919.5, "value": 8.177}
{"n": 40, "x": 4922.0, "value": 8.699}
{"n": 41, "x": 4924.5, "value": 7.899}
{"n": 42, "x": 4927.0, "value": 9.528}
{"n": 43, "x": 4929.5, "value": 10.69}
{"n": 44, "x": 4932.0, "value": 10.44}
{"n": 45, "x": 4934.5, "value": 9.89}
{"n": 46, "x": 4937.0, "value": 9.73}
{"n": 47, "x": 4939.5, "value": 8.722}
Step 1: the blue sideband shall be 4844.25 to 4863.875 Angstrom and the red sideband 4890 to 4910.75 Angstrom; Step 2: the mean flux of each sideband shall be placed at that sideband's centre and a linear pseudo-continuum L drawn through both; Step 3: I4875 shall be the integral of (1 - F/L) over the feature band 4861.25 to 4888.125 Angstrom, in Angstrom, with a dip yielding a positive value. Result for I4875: 2.68 Angstrom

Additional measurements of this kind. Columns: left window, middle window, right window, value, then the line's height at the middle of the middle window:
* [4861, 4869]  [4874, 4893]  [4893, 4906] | 0.6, 8.6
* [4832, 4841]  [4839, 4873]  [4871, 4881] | 1.4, 8.99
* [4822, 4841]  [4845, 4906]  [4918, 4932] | 4.2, 9.25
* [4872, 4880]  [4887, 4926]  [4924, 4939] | 0.4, 9.18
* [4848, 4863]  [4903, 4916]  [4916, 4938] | -0.8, 9.12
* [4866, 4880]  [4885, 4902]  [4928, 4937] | 0.0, 8.91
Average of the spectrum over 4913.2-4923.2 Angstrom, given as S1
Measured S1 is 8.85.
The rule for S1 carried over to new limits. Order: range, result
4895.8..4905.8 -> 9.61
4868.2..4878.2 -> 8.19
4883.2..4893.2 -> 8.16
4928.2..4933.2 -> 10.6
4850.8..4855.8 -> 10.4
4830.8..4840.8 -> 9.46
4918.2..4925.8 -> 8.27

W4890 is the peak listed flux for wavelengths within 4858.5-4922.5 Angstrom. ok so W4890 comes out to 10.59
